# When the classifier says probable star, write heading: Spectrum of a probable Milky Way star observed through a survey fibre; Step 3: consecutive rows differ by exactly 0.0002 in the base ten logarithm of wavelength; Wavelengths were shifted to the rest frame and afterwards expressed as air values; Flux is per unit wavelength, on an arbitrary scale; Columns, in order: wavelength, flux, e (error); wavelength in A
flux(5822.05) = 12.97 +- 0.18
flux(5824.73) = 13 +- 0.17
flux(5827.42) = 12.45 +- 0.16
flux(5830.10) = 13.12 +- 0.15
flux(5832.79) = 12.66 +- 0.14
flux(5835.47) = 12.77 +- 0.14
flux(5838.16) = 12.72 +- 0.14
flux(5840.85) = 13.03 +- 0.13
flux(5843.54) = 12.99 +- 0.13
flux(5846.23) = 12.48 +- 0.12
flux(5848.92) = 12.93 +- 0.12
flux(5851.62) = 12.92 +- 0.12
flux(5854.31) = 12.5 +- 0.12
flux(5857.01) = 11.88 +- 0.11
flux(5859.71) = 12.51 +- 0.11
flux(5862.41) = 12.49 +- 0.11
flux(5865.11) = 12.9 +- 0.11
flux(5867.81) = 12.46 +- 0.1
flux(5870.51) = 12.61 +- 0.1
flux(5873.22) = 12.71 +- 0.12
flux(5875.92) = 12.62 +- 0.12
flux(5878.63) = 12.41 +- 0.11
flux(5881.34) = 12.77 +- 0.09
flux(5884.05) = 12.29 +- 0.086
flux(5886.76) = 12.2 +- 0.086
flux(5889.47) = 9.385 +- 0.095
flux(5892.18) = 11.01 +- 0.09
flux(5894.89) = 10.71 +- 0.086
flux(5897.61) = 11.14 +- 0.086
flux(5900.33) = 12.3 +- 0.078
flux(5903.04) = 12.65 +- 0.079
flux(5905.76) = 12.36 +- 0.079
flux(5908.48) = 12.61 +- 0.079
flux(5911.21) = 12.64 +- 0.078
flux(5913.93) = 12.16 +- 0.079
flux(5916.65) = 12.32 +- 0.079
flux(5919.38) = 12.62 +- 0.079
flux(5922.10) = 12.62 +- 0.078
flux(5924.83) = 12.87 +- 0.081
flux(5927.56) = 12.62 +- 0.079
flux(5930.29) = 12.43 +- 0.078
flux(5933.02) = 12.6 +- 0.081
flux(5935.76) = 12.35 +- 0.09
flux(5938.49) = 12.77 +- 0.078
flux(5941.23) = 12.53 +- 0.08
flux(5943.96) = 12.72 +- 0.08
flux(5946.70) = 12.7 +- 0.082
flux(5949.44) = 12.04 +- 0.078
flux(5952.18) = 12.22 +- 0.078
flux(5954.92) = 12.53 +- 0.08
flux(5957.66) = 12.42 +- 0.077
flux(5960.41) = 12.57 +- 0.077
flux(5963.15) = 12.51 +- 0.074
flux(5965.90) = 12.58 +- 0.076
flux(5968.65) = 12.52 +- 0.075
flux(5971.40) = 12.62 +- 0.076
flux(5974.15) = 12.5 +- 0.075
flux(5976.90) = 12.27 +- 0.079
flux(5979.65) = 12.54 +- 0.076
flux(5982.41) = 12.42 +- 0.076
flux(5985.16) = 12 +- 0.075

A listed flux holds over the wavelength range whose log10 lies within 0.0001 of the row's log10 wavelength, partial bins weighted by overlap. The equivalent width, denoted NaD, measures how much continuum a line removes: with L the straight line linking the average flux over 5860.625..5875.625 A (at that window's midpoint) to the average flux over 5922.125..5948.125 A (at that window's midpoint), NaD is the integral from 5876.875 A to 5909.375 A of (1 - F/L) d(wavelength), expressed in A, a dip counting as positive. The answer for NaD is 2.1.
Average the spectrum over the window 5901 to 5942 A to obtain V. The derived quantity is 12.5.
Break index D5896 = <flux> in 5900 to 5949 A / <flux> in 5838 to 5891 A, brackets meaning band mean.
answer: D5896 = 1.0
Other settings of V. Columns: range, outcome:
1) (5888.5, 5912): 11.7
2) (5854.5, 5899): 12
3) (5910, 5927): 12.5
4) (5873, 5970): 12.3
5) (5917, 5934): 12.6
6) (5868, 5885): 12.6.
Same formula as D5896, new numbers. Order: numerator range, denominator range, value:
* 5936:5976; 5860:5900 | 1.04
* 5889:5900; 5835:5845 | 0.84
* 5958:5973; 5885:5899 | 1.15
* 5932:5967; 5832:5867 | 0.99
